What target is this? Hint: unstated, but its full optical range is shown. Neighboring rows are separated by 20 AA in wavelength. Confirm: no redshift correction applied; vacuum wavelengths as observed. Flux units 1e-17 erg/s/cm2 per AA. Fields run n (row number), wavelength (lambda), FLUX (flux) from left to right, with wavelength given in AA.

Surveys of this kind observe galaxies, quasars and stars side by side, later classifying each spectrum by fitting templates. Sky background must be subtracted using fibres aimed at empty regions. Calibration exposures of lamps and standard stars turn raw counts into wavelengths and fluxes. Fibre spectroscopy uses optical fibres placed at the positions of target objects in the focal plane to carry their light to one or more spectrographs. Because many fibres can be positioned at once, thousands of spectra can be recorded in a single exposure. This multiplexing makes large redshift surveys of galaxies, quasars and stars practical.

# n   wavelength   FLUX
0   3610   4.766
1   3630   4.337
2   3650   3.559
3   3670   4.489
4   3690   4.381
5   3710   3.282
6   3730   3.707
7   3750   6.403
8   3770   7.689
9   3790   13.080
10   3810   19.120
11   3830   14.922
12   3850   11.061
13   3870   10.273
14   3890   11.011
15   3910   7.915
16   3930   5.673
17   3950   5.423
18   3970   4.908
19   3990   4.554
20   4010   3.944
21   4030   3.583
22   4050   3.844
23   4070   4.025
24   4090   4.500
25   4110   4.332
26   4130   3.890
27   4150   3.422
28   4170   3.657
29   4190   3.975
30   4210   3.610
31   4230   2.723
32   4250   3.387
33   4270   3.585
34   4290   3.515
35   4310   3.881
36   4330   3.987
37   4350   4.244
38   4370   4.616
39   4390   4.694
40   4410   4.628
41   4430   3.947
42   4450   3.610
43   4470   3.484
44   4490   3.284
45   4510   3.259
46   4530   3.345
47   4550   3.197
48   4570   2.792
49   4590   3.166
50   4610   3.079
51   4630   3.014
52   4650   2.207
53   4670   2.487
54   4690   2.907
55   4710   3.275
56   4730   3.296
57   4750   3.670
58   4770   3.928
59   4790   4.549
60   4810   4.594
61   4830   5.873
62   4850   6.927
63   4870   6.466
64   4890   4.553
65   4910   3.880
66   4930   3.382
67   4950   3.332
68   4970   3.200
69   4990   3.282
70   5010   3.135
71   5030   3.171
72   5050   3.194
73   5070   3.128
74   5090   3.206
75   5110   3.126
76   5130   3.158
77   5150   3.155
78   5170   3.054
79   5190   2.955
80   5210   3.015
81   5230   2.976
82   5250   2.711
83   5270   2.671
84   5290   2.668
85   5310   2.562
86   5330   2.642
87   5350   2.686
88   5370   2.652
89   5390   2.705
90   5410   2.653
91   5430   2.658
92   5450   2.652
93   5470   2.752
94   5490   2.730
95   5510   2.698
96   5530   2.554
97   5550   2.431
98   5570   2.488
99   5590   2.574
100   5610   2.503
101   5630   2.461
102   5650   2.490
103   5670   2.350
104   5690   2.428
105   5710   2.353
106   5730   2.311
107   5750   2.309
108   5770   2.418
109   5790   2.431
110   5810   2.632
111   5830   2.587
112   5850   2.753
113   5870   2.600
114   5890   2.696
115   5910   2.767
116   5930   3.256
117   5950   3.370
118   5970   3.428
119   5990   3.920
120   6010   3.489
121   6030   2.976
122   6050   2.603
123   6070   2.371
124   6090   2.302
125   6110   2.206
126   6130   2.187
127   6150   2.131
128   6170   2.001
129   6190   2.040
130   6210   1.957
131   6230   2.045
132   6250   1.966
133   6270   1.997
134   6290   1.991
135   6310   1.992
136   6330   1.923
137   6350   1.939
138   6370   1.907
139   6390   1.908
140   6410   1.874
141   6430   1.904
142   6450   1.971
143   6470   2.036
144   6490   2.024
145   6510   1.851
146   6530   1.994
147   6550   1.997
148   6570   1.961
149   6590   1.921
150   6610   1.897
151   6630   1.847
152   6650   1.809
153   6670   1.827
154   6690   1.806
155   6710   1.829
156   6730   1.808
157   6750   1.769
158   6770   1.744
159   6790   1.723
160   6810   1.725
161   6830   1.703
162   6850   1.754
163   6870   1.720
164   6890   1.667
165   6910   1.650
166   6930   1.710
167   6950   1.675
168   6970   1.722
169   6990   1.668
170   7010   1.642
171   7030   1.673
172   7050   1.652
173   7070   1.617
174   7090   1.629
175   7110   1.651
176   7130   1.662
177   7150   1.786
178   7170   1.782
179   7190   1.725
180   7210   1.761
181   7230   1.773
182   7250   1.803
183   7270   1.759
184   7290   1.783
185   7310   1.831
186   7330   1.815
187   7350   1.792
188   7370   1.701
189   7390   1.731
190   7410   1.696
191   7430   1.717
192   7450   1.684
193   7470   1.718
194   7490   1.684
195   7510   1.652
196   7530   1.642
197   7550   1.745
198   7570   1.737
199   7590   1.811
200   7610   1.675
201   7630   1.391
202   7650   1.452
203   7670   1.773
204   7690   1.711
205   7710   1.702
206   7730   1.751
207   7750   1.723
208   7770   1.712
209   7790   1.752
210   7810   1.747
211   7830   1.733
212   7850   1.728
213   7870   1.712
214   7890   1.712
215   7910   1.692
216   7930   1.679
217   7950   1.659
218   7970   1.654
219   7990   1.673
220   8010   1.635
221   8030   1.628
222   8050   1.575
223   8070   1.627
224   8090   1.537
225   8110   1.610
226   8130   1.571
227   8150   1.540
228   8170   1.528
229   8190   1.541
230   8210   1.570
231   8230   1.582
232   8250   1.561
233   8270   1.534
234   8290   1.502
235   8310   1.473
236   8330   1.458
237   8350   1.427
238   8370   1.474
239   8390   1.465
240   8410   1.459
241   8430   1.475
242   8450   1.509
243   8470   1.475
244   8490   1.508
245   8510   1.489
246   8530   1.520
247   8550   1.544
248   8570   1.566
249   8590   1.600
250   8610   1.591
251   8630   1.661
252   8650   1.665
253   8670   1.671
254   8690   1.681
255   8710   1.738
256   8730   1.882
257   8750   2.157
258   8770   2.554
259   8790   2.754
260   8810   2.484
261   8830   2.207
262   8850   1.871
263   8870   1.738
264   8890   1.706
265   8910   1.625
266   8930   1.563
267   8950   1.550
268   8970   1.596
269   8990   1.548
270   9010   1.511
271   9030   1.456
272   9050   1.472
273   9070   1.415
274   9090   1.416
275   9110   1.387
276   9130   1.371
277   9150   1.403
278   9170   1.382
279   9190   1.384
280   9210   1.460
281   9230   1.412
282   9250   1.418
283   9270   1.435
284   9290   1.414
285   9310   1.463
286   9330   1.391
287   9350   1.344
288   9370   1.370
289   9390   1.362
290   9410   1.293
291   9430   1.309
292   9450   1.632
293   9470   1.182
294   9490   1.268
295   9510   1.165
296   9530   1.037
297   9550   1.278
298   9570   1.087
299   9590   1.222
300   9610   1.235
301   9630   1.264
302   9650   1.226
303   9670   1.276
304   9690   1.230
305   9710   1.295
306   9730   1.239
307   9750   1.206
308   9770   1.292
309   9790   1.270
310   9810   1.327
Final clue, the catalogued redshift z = 2.14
